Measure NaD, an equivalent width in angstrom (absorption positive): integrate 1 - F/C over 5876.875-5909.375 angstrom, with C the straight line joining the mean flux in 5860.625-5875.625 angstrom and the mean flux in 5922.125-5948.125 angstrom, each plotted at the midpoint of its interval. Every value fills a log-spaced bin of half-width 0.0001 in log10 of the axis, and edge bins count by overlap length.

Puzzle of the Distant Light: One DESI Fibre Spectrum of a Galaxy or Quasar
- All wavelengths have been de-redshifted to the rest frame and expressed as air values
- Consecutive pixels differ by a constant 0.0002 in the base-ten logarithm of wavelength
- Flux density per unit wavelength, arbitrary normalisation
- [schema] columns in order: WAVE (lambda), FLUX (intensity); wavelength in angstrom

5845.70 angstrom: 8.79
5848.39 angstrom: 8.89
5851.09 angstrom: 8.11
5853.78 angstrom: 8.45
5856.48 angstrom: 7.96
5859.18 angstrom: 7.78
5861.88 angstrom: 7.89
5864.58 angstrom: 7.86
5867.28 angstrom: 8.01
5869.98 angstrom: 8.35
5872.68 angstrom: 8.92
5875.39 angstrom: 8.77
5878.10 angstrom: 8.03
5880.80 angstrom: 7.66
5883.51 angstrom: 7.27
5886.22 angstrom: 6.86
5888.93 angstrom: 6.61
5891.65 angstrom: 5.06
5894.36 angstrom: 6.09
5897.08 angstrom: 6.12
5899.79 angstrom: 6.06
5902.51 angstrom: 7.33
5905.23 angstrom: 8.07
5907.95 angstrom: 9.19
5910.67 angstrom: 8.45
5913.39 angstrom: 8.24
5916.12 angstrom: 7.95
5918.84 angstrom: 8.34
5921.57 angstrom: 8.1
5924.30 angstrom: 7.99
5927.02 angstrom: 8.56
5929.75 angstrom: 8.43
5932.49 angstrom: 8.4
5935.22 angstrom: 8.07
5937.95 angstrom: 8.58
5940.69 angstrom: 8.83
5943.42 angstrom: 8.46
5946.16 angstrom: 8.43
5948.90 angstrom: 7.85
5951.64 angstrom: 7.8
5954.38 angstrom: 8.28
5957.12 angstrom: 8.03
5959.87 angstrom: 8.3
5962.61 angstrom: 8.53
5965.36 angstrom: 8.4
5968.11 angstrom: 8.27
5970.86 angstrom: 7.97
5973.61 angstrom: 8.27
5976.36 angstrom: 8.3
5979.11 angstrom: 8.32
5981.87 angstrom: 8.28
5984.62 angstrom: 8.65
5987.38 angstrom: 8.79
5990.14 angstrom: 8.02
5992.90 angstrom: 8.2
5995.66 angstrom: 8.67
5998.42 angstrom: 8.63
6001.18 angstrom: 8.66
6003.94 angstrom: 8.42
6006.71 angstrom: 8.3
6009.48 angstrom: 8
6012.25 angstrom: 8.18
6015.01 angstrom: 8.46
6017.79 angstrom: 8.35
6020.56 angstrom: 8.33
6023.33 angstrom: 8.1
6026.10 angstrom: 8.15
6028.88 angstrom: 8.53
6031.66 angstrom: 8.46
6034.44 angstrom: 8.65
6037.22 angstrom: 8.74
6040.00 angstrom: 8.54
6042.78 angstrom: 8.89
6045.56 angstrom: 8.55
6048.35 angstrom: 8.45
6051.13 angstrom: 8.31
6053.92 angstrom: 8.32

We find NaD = 5.0 angstrom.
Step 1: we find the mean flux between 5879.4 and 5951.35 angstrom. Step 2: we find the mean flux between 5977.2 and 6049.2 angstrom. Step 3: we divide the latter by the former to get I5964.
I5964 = 1.1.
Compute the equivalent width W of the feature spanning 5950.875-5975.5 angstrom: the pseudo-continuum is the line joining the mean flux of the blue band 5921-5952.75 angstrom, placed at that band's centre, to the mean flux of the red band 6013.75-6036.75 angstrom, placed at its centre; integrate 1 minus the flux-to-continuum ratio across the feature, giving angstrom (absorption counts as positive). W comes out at 0.33 angstrom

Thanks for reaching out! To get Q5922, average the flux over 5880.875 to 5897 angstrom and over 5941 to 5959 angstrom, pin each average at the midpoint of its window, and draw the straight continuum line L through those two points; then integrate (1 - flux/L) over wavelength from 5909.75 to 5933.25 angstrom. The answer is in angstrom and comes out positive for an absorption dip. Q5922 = -2.8 angstrom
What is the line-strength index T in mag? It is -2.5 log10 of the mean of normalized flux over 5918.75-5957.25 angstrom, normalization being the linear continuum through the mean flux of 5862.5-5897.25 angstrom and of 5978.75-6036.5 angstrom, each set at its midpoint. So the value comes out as -0.06 mag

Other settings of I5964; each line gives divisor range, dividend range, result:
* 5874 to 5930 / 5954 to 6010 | 1.10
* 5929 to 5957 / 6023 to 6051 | 1.03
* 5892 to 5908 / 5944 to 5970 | 1.20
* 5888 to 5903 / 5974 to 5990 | 1.37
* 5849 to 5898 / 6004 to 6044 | 1.11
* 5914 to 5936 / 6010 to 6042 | 1.02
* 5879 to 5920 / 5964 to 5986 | 1.14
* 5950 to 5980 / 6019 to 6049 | 1.03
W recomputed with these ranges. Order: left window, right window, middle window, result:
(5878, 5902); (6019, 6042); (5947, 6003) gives -4.3 angstrom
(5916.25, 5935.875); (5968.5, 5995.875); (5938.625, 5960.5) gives 0.1 angstrom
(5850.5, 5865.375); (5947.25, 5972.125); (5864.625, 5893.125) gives 1.7 angstrom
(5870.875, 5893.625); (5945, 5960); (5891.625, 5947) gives -1.0 angstrom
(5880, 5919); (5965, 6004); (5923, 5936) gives -1.1 angstrom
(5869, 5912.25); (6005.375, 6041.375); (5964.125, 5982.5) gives -0.6 angstrom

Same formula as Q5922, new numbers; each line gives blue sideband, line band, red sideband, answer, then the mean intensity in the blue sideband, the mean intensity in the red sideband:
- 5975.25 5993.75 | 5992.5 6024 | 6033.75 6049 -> 0.4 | 8.37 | 8.65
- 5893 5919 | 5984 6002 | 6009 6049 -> -0.7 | 7.55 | 8.43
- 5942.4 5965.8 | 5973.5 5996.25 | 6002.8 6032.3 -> -0.4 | 8.22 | 8.29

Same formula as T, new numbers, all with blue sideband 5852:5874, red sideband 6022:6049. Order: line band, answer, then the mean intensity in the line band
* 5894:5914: 0.104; 7.48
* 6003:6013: 0.031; 8.21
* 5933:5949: -0.013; 8.42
